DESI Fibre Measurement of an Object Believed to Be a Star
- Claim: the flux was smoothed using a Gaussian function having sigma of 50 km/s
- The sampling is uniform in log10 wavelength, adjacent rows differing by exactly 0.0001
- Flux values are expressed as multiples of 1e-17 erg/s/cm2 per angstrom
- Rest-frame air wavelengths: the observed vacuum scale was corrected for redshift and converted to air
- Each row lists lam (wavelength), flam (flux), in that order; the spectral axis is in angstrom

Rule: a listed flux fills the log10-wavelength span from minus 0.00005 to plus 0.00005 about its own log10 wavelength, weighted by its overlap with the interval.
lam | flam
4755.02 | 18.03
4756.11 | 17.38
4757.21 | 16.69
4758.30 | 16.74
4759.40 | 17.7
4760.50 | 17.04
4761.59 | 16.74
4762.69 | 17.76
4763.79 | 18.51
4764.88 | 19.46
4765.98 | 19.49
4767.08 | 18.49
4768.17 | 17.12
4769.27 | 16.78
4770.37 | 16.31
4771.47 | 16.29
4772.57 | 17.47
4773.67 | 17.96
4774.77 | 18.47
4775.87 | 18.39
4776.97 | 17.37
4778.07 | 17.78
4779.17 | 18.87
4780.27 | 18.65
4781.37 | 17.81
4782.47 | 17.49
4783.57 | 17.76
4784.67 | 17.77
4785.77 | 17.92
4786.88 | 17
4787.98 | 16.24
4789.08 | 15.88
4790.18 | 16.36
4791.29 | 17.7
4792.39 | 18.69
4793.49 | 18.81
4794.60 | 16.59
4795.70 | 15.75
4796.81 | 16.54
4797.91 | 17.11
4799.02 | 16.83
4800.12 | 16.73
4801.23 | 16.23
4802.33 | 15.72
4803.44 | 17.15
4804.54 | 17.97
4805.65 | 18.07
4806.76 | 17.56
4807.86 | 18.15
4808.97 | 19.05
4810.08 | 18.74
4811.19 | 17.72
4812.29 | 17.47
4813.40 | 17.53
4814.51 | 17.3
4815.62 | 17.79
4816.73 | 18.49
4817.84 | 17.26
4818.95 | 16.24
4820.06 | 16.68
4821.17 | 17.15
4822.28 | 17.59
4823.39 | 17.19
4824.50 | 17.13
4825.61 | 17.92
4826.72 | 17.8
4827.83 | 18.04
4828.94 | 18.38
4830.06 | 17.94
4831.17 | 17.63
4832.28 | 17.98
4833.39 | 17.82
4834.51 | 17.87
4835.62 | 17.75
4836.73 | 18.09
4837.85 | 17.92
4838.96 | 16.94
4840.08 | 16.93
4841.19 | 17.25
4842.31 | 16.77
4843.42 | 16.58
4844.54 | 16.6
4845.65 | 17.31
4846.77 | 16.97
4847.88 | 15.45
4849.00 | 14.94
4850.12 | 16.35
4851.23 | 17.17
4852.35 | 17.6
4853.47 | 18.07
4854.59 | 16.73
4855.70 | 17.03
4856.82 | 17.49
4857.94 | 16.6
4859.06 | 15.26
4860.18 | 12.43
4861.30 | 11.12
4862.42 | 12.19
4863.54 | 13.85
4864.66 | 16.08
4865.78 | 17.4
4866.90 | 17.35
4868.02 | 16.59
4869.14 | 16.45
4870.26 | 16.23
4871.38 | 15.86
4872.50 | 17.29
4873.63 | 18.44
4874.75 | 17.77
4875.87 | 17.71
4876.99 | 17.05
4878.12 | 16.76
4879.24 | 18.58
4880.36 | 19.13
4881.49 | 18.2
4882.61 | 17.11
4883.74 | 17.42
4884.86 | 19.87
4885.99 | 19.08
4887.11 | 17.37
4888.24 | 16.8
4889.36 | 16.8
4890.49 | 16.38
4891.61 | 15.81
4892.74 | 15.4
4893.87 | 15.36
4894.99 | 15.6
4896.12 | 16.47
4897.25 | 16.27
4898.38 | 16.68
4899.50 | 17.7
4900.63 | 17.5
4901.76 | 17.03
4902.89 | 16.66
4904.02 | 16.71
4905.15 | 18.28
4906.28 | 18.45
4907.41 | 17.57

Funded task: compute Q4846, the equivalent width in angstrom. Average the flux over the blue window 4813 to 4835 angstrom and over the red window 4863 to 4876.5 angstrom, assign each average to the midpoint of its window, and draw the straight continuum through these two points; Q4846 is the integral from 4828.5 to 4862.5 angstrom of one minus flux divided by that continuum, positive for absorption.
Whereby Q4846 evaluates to 1.1 angstrom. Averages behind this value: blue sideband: 17.6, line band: 16.7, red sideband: 16.8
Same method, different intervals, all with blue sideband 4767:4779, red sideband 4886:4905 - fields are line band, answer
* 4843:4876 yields 1.3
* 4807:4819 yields -0.4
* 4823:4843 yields -0.6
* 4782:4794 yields 0.0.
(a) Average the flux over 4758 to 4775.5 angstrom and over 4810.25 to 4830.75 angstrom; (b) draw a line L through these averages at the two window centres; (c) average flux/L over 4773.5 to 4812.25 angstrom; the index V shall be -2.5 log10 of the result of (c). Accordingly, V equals 0.01 mag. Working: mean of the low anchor 17.7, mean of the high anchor 17.6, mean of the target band 17.5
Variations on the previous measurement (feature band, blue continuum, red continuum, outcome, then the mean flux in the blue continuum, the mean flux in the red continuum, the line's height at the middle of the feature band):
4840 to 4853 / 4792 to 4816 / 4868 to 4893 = 0.05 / 17.4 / 17.3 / 17.4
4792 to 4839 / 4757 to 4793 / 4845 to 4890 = -0.02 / 17.6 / 16.7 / 17.2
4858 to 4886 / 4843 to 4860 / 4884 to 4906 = 0.01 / 16.6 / 17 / 16.8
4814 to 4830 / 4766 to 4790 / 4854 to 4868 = -0.07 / 17.5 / 15.3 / 16.4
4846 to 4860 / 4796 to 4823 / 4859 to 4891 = 0.02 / 17.4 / 16.7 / 16.9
